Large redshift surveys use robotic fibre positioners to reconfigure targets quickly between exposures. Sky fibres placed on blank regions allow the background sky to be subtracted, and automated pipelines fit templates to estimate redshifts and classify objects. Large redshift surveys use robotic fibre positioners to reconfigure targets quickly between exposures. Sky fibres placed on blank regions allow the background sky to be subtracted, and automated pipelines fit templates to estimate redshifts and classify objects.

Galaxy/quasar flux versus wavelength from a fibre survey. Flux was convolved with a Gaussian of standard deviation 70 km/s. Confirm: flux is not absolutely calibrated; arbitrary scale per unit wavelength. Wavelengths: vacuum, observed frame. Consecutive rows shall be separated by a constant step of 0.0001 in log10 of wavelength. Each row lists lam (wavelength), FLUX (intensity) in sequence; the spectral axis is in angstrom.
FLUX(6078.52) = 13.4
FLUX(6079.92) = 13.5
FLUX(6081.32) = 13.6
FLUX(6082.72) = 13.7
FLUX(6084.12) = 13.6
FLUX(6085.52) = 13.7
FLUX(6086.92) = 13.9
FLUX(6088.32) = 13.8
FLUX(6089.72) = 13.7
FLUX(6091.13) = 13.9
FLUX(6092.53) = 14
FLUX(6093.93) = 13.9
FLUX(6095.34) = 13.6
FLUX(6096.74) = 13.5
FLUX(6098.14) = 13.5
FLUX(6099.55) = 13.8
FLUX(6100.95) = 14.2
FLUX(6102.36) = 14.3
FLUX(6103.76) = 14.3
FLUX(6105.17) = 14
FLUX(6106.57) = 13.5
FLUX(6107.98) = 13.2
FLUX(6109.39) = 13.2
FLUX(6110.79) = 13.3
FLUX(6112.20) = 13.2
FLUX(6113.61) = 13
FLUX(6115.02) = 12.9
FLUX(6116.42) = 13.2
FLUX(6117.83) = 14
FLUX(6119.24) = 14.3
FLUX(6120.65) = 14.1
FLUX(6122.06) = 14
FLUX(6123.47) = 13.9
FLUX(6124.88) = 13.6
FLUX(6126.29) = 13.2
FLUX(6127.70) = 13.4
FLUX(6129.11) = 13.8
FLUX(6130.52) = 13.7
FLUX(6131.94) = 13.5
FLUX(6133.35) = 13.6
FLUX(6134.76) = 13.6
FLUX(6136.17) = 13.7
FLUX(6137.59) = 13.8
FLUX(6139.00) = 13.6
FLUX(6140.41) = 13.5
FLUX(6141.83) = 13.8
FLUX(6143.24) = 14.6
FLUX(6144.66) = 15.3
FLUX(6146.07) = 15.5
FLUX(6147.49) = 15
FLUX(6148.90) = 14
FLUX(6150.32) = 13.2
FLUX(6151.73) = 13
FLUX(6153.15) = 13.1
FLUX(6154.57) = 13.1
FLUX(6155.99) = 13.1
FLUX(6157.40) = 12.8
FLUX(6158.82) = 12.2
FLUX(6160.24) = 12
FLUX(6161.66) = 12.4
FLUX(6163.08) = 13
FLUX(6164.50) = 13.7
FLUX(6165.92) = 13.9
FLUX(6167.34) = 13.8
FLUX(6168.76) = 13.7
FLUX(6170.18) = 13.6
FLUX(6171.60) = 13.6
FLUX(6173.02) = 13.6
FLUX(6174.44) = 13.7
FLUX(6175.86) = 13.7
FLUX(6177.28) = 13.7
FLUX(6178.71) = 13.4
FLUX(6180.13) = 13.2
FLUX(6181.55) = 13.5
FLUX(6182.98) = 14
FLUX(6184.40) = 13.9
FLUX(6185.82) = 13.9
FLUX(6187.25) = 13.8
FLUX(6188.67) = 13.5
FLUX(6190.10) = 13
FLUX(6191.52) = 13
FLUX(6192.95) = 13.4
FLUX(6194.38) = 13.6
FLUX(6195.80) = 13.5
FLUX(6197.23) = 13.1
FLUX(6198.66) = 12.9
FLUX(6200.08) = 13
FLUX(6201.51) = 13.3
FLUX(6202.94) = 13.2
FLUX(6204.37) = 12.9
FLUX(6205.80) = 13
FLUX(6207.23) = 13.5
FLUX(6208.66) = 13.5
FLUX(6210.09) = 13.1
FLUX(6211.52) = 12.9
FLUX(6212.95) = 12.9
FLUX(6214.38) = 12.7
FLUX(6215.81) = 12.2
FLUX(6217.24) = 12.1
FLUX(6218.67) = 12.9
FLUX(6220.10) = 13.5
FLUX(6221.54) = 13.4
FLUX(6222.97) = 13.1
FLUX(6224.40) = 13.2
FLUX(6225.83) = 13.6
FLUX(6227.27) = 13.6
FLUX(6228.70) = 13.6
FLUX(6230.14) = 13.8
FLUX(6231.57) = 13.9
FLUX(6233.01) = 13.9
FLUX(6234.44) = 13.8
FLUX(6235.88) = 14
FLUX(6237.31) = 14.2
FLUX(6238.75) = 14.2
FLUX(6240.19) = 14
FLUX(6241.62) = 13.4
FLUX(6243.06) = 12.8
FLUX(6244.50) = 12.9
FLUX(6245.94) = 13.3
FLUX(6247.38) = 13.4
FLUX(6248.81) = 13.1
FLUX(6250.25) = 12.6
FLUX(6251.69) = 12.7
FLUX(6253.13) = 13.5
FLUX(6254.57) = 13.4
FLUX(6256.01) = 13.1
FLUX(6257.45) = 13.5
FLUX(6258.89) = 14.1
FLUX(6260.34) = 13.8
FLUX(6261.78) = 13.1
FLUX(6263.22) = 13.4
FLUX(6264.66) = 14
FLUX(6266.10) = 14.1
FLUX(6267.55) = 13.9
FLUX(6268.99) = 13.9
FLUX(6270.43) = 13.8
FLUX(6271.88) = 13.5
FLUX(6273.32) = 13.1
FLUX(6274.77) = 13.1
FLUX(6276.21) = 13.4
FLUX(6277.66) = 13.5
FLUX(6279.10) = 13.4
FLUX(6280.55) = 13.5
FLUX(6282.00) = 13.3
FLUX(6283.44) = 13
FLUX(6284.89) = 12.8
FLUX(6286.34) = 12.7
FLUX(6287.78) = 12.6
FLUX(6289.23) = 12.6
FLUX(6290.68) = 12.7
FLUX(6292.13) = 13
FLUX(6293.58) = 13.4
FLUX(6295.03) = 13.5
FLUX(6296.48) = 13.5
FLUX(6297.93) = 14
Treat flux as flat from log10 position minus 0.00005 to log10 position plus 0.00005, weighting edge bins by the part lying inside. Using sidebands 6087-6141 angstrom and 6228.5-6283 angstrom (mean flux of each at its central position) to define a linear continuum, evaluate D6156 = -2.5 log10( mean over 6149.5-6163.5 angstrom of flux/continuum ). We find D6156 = 0.07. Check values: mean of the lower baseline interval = 13.7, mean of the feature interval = 12.8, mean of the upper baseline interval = 13.5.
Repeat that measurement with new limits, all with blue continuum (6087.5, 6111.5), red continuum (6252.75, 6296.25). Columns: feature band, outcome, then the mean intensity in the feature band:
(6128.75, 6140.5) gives 0.00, 13.6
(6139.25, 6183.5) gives 0.00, 13.6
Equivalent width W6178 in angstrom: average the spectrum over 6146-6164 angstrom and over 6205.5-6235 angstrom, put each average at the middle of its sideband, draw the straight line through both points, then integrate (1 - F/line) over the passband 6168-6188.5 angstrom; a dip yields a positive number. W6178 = -0.7 angstrom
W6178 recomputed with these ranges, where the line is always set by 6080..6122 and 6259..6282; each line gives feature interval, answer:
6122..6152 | -0.49 angstrom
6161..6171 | 0.14 angstrom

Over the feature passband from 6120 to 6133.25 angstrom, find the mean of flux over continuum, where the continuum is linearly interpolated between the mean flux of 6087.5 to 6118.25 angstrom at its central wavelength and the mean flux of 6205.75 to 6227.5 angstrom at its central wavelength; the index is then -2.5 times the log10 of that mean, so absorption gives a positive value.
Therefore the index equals -0.01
